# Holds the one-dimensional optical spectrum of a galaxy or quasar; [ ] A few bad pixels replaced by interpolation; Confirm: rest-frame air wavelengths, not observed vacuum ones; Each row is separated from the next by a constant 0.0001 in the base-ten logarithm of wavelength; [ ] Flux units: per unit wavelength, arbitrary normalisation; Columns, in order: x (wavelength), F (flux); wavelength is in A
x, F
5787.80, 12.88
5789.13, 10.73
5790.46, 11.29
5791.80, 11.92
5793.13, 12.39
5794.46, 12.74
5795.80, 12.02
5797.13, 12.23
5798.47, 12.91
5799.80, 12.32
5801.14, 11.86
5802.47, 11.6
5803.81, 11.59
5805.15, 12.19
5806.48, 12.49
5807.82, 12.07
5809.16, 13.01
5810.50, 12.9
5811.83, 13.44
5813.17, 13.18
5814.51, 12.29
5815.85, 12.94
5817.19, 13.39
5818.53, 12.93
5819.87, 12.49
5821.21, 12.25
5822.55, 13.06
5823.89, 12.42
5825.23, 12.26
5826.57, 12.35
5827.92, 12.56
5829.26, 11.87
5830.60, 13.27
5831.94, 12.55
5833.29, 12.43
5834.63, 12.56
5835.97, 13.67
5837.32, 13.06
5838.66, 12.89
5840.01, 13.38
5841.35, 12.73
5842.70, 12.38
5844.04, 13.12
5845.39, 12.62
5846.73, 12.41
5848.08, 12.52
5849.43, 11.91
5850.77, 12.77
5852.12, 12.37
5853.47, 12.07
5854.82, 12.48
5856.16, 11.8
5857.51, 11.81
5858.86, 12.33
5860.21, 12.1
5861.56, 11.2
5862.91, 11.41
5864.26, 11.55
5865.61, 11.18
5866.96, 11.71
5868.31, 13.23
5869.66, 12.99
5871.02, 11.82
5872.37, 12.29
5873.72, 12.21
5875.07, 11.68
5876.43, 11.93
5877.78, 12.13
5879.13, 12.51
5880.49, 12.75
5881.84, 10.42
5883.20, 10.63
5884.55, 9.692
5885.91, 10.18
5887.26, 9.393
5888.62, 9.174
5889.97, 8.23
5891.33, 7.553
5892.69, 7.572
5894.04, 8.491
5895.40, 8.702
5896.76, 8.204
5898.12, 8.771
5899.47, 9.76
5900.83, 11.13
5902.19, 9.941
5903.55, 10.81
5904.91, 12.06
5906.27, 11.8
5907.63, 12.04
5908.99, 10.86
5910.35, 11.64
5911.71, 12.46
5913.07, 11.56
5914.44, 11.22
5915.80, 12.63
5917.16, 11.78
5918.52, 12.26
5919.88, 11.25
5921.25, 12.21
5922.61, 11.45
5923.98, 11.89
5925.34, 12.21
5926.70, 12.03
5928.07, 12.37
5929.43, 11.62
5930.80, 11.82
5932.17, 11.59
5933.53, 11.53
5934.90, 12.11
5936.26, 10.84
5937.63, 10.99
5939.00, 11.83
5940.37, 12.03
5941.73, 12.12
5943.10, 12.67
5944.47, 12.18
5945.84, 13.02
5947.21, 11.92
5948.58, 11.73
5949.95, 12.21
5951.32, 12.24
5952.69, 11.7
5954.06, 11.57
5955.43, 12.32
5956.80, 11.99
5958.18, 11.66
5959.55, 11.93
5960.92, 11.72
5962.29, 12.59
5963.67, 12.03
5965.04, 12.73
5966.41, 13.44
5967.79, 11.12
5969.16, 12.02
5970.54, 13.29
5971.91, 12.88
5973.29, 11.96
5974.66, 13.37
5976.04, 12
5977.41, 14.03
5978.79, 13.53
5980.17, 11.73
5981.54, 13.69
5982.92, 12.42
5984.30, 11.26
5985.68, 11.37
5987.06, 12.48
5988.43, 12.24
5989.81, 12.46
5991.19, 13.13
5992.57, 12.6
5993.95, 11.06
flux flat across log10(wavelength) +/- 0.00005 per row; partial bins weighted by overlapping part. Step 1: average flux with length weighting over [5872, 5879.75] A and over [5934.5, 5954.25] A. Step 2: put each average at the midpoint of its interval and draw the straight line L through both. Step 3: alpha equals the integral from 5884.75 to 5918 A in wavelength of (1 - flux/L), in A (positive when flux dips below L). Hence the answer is 4.98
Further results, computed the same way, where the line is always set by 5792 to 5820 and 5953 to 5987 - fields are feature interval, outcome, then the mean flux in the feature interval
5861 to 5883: 0.9 A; 11.9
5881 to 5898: 4.6 A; 9.05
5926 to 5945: 0.8 A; 11.8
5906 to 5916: 0.5 A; 11.7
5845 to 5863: 0.5 A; 12.1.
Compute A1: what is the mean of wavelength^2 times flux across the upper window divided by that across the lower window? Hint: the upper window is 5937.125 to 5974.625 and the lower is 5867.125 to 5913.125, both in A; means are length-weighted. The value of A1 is 1.2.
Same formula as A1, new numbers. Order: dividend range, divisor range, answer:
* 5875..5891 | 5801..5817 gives 0.87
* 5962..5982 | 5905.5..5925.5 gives 1.09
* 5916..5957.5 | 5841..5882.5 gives 1.01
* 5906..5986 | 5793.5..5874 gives 1.01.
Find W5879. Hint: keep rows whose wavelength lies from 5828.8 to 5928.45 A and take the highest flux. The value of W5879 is 13.67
